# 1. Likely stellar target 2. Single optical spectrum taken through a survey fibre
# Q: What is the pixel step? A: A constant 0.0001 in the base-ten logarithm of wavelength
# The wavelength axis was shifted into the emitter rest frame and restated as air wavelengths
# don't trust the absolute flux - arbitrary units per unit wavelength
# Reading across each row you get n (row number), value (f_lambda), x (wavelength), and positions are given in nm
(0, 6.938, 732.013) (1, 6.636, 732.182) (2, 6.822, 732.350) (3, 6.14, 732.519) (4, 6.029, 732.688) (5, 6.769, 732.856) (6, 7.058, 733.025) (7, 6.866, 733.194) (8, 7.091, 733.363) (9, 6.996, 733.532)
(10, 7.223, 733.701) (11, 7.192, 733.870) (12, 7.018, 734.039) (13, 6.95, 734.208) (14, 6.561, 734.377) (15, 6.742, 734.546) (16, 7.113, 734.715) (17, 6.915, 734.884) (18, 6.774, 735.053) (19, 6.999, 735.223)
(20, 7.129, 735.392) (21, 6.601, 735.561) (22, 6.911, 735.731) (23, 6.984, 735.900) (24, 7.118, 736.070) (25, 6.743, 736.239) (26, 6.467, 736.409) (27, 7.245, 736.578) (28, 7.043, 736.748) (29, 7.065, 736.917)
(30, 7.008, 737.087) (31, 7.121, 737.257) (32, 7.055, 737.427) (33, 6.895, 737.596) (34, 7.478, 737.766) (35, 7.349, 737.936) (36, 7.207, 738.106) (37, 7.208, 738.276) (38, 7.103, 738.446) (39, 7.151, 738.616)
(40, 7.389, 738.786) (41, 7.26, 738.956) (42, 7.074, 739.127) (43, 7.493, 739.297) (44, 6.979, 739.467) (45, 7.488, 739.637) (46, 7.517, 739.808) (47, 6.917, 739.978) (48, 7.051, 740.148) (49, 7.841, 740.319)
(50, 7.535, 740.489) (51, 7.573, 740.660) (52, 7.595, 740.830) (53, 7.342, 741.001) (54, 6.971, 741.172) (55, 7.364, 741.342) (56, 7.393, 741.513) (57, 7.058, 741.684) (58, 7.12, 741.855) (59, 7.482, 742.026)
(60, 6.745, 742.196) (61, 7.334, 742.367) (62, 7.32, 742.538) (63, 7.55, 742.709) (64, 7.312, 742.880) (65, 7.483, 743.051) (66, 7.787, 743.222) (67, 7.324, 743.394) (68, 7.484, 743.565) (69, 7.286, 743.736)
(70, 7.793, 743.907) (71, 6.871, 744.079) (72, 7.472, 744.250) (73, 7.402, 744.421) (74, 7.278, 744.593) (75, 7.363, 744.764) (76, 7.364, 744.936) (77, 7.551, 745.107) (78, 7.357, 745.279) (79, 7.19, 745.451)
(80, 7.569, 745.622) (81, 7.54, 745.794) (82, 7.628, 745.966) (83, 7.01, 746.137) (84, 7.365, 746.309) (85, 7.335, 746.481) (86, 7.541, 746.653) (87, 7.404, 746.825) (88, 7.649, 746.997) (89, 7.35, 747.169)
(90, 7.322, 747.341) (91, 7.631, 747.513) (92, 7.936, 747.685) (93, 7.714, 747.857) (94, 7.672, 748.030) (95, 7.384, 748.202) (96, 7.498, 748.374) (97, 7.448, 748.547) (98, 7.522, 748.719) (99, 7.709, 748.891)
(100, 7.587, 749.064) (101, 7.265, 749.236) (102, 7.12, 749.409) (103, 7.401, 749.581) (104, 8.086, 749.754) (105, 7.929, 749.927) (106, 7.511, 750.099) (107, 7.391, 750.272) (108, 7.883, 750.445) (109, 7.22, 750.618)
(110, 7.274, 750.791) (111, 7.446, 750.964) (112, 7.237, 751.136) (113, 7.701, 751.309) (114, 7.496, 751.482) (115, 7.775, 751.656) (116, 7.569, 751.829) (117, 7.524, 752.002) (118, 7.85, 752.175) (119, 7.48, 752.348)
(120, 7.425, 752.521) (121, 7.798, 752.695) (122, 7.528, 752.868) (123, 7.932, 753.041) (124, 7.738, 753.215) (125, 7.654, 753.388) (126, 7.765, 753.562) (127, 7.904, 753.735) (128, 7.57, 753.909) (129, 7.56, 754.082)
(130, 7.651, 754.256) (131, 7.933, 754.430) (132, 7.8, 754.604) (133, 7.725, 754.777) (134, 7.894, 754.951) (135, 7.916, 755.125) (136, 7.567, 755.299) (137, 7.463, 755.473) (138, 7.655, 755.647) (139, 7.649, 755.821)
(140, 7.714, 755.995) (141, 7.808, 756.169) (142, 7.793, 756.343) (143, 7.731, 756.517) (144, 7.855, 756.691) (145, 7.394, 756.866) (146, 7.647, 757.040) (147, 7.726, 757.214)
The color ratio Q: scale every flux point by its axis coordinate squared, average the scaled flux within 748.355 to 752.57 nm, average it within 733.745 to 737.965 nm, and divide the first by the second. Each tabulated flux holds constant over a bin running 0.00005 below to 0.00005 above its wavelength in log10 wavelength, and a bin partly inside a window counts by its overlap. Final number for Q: 1.12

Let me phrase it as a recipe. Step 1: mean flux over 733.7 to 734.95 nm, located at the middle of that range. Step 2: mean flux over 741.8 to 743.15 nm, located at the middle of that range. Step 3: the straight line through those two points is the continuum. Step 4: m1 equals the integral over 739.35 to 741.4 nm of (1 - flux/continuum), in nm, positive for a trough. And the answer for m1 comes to -0.04 nm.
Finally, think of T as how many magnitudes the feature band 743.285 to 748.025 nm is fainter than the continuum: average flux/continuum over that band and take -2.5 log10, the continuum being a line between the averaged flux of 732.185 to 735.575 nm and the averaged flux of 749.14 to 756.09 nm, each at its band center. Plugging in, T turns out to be -0.015 mag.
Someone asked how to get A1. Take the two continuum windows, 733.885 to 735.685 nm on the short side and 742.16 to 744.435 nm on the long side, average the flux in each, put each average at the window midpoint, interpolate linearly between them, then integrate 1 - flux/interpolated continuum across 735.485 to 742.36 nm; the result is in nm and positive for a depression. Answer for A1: -0.04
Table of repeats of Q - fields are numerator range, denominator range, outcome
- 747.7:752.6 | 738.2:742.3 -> 1.06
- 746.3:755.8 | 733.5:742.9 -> 1.10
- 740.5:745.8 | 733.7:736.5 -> 1.09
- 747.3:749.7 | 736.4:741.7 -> 1.07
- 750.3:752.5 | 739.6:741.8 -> 1.05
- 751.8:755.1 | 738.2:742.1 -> 1.09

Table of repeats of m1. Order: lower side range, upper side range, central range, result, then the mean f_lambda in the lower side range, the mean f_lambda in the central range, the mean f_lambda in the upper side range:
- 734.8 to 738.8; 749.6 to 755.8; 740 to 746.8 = -0.075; 7.03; 7.37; 7.65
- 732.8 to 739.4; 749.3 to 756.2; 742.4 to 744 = -0.040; 7.04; 7.47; 7.64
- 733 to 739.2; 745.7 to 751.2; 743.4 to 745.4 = -0.009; 7.03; 7.38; 7.5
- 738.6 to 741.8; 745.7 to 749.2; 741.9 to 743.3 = 0.002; 7.32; 7.37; 7.51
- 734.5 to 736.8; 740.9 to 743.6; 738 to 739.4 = -0.027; 6.91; 7.23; 7.31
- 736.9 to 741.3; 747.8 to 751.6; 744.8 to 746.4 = 0.005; 7.26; 7.4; 7.52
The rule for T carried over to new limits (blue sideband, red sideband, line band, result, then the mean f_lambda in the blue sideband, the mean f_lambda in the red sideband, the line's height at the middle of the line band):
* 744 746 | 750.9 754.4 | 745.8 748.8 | -0.01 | 7.38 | 7.64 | 7.46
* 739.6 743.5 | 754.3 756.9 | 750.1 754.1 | 0.01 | 7.35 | 7.73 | 7.64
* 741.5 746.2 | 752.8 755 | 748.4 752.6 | 0.01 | 7.36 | 7.74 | 7.61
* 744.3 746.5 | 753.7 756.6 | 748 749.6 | 0.01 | 7.38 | 7.72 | 7.5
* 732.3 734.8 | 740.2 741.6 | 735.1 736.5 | 0.02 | 6.84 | 7.44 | 7.02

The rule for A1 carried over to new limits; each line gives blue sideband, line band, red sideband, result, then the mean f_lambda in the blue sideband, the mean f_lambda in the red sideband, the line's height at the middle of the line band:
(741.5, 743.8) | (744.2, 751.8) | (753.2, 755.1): 0.04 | 7.33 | 7.75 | 7.53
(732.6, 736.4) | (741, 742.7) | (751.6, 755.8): -0.01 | 6.89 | 7.69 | 7.2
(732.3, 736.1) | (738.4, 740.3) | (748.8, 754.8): -0.04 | 6.87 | 7.61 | 7.08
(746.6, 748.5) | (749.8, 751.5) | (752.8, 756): 0.02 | 7.55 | 7.72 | 7.63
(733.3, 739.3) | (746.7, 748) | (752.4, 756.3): -0.02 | 7.04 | 7.71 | 7.45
